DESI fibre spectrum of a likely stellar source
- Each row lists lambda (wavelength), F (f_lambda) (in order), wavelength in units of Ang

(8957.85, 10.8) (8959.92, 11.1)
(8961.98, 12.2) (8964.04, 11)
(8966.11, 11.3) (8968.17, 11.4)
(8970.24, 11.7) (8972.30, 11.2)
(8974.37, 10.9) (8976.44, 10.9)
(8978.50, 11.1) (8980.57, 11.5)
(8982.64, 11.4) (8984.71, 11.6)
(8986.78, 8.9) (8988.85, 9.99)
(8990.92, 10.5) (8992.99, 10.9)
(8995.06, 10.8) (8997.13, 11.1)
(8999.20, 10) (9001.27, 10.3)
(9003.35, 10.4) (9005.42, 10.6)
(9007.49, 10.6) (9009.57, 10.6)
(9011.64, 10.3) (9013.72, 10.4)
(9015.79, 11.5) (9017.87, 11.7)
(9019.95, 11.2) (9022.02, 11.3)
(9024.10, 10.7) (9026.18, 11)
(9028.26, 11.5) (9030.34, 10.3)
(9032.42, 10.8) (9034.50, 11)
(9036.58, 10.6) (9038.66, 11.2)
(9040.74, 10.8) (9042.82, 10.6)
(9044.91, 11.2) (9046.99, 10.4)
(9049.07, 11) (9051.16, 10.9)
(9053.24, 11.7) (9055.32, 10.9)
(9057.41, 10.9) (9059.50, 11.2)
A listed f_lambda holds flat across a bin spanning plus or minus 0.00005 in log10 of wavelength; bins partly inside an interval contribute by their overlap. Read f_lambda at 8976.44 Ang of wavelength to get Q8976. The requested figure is 10.9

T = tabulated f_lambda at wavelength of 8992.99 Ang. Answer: 10.9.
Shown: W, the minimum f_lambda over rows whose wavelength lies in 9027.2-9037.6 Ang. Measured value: 10.3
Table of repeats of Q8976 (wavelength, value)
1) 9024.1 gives 10.7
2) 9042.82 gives 10.6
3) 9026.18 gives 11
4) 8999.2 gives 10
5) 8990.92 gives 10.5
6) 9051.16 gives 10.9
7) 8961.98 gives 12.2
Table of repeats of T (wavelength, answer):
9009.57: 10.6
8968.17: 11.4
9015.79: 11.5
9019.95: 11.2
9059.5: 11.2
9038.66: 11.2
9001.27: 10.3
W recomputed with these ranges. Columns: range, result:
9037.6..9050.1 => 10.4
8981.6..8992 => 8.9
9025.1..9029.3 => 11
